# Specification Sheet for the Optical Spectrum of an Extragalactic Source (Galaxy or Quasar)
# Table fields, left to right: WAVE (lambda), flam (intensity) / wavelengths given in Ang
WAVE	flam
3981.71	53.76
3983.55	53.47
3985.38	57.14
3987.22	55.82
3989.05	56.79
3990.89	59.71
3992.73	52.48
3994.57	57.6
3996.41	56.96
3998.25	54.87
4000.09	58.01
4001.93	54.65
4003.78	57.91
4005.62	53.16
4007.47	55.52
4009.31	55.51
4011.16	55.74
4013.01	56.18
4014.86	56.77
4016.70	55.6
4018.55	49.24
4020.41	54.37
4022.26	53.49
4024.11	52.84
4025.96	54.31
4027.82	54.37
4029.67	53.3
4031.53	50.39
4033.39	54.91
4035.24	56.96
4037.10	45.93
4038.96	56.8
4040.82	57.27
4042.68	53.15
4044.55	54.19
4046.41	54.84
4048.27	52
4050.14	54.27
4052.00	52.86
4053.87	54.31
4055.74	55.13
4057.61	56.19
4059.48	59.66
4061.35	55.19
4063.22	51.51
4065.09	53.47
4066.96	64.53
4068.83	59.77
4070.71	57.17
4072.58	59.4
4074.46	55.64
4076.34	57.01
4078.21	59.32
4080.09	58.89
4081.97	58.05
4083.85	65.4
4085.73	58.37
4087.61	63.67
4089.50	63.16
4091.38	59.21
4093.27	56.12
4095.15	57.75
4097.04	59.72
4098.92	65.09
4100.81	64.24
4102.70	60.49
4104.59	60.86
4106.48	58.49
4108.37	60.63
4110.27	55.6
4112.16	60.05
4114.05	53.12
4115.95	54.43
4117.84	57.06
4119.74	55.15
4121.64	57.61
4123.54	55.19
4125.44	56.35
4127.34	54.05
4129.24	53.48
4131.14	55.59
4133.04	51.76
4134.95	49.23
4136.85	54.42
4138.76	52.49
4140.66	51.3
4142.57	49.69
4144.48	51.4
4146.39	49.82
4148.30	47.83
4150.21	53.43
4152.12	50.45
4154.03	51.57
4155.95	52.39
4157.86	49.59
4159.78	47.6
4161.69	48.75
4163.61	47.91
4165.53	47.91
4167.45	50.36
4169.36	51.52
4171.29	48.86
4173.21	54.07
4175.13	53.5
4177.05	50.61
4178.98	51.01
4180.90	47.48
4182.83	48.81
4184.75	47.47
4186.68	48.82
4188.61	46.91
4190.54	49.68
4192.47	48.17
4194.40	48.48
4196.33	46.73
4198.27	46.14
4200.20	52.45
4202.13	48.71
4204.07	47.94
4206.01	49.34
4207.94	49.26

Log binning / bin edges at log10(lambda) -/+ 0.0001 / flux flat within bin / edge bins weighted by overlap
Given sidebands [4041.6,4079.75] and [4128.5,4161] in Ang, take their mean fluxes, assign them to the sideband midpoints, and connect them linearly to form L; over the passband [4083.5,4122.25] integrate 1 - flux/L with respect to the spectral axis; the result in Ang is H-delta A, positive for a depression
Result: -4.0 Ang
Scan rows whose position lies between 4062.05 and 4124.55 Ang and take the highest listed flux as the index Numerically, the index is 65.4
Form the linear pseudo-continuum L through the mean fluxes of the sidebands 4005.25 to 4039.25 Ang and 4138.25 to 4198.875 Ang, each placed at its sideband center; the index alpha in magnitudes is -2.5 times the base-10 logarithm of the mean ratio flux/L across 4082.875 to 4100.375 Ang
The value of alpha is -0.18 mag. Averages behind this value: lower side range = 53.9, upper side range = 49.7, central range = 61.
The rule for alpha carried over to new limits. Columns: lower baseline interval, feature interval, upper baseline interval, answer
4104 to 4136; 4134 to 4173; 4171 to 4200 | 0.04 mag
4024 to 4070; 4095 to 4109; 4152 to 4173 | -0.17 mag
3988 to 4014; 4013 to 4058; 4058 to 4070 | 0.06 mag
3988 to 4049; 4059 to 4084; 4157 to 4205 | -0.10 mag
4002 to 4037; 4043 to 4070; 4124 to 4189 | -0.04 mag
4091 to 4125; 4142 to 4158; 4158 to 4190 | 0.04 mag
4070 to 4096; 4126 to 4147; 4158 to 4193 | 0.03 mag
